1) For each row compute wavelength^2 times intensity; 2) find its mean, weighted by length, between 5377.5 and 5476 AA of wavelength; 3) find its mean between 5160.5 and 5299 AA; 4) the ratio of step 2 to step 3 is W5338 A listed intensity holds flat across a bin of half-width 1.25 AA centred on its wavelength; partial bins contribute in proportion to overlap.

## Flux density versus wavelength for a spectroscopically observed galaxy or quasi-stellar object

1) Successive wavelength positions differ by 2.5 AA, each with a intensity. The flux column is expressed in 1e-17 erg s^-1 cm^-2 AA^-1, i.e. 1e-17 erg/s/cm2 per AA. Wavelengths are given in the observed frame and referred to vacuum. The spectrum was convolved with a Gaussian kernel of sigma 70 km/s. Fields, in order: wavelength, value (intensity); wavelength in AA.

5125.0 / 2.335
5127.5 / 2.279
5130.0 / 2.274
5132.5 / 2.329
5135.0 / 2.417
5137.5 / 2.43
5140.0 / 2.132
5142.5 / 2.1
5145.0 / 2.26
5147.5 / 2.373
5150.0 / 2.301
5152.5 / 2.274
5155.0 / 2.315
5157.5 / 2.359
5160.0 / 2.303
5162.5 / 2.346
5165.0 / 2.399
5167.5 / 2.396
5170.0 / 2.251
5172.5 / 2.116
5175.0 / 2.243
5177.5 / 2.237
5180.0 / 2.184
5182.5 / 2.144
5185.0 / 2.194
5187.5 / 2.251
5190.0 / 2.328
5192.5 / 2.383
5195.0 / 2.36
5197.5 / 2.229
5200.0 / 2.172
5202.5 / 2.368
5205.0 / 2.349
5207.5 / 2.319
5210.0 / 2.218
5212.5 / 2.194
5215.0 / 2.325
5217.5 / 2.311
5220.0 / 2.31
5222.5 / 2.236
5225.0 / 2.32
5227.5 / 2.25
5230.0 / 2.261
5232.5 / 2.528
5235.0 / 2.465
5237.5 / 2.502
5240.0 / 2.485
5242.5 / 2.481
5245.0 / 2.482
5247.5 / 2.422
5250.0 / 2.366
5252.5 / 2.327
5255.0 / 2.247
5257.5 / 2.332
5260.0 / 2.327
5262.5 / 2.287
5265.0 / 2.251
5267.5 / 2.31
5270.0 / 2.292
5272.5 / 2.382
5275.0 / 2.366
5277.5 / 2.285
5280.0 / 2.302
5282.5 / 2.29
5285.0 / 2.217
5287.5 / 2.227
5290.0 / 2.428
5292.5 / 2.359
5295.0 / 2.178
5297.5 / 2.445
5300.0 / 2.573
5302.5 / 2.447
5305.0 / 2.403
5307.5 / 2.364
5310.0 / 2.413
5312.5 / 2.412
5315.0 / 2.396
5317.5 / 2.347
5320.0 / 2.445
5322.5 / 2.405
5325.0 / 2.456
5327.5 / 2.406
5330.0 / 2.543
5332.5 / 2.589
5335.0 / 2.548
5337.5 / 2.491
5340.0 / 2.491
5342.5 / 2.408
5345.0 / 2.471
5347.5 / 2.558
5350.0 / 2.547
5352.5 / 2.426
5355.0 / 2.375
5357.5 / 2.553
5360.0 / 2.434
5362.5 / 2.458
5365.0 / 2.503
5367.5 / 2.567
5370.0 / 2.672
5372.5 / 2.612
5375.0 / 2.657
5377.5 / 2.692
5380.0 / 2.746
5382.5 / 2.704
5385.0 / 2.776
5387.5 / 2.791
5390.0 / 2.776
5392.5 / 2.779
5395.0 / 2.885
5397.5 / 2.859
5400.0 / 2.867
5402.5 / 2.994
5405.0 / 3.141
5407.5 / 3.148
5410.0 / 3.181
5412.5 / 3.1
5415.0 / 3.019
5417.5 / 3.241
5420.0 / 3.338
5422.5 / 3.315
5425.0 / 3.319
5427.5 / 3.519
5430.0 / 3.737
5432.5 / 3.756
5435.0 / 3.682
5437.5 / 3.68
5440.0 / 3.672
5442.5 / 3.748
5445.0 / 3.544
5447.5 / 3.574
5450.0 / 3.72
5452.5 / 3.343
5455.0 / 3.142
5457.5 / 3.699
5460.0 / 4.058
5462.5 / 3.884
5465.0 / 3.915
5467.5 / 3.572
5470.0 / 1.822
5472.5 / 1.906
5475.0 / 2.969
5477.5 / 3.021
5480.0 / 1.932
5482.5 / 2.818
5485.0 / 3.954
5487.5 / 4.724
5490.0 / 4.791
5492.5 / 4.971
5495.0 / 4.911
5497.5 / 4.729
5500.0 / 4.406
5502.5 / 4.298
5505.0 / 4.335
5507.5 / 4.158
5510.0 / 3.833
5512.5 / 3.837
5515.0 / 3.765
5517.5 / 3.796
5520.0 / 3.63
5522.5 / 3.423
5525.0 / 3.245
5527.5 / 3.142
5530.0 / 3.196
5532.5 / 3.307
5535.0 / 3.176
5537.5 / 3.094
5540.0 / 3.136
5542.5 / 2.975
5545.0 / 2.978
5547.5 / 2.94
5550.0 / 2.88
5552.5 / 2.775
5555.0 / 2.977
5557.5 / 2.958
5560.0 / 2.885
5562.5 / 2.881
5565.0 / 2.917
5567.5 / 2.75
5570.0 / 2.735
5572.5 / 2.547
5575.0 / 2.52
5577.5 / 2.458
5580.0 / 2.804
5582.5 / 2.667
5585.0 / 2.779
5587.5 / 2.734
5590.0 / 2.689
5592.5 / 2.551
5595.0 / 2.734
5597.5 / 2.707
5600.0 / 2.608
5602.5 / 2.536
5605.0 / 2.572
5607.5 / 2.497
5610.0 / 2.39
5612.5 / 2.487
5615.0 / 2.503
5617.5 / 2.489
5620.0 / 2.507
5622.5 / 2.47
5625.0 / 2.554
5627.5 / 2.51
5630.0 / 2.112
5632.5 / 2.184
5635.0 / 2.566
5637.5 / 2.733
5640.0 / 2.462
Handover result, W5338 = 1.50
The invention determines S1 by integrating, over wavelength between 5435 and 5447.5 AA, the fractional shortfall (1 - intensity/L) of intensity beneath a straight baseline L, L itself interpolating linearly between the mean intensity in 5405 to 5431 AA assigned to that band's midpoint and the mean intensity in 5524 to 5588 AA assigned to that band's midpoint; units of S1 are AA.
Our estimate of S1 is -1.7 AA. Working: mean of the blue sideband 3.28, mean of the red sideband 2.9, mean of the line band 3.65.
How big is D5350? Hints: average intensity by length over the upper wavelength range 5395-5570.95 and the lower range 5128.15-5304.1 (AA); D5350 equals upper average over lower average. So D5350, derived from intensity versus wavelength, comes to 1.5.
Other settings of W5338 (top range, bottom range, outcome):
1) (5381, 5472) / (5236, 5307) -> 1.47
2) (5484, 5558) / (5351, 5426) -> 1.36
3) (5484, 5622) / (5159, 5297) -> 1.56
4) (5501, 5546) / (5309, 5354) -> 1.54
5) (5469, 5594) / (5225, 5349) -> 1.49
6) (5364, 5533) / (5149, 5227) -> 1.64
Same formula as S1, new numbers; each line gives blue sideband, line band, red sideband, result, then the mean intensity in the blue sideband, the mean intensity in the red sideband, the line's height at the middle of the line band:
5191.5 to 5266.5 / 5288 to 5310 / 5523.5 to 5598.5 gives 0.5 AA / 2.34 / 2.87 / 2.45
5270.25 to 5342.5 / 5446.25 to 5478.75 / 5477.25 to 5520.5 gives 3.8 AA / 2.4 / 4.02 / 3.72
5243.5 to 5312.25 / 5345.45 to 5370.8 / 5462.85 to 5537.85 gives 2.8 AA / 2.35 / 3.63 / 2.81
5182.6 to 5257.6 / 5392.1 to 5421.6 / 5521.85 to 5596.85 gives -4.7 AA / 2.33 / 2.89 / 2.64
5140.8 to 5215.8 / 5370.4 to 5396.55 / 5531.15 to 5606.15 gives -1.9 AA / 2.28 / 2.81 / 2.56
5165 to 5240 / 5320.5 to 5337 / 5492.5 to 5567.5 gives 1.6 AA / 2.3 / 3.48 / 2.75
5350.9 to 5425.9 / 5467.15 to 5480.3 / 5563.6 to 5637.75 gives 1.0 AA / 2.83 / 2.58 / 2.73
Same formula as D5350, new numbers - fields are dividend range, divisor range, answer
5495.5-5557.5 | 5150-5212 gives 1.54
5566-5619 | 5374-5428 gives 0.87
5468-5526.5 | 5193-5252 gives 1.58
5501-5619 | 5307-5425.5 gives 1.12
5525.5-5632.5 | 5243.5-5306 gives 1.17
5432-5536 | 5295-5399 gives 1.43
